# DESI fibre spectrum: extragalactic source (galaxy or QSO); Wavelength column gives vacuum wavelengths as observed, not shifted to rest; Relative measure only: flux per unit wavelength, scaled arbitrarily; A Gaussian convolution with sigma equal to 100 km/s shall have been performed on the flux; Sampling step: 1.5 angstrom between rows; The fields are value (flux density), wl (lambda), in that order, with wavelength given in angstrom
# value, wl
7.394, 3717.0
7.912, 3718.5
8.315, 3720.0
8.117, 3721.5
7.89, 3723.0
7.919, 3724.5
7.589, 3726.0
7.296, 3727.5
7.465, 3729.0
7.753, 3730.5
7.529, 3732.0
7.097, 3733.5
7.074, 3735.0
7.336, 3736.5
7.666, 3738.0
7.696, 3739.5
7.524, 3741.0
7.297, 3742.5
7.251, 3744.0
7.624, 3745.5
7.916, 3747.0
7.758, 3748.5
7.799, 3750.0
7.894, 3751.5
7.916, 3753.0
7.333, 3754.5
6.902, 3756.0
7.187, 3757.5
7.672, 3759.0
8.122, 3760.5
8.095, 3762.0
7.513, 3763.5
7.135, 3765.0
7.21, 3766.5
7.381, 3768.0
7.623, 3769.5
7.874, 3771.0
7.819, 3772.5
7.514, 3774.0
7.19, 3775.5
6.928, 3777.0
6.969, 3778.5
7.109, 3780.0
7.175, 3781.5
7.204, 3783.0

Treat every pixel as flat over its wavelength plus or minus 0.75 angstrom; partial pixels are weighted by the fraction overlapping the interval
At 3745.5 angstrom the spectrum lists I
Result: 7.624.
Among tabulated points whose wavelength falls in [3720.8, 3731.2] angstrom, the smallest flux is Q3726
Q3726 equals 7.296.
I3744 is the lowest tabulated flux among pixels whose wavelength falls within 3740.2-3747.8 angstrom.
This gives 7.251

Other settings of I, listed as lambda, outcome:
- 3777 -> 6.928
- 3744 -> 7.251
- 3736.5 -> 7.336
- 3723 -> 7.89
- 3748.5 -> 7.758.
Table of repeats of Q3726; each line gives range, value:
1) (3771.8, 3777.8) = 6.928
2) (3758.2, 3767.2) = 7.135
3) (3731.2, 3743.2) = 7.074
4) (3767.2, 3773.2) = 7.381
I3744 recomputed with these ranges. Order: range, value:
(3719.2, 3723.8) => 7.89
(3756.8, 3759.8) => 7.187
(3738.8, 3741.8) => 7.524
